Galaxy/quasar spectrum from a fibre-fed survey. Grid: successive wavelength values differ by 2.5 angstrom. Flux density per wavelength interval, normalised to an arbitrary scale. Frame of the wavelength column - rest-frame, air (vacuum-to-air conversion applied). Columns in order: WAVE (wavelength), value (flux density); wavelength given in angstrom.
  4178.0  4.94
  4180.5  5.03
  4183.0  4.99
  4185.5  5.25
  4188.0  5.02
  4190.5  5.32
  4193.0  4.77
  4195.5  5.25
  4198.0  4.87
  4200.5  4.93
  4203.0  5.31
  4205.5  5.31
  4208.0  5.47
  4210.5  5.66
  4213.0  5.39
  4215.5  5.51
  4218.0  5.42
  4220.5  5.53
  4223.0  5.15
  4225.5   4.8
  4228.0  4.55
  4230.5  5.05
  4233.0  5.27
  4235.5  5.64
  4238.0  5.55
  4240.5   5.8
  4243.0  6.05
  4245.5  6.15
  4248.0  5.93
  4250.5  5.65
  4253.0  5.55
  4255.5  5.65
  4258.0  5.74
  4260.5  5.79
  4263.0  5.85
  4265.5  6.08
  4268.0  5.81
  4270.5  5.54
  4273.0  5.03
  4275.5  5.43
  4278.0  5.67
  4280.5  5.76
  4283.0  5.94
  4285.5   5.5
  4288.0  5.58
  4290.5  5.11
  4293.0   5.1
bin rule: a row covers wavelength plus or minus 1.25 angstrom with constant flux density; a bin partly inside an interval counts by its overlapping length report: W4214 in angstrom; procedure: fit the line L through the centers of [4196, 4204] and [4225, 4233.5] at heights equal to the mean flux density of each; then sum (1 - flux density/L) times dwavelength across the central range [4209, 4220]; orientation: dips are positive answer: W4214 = -1.16 angstrom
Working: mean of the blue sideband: 5.05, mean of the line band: 5.5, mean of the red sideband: 4.9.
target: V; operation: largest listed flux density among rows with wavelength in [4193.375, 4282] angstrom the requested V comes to 6.15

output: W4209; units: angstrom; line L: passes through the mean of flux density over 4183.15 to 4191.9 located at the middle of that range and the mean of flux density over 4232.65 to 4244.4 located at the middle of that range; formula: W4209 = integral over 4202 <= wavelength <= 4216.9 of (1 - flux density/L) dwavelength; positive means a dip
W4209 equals -0.1 angstrom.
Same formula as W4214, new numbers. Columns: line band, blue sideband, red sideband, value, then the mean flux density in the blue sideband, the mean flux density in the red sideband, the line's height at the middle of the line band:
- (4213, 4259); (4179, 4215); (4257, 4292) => -0.7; 5.19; 5.63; 5.41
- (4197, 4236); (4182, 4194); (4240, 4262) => 1.2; 5.08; 5.81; 5.41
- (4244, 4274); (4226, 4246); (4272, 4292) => -1.4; 5.46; 5.5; 5.48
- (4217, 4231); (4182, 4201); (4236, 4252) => 1.2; 5.06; 5.84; 5.54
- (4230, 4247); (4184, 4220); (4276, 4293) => -0.9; 5.25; 5.55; 5.38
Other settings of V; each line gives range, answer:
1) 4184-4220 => 5.66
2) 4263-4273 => 6.08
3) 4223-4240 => 5.64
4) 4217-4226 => 5.53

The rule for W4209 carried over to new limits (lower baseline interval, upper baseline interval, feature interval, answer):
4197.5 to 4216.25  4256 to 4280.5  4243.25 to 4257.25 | -0.61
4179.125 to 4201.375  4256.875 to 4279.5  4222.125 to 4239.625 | 0.69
